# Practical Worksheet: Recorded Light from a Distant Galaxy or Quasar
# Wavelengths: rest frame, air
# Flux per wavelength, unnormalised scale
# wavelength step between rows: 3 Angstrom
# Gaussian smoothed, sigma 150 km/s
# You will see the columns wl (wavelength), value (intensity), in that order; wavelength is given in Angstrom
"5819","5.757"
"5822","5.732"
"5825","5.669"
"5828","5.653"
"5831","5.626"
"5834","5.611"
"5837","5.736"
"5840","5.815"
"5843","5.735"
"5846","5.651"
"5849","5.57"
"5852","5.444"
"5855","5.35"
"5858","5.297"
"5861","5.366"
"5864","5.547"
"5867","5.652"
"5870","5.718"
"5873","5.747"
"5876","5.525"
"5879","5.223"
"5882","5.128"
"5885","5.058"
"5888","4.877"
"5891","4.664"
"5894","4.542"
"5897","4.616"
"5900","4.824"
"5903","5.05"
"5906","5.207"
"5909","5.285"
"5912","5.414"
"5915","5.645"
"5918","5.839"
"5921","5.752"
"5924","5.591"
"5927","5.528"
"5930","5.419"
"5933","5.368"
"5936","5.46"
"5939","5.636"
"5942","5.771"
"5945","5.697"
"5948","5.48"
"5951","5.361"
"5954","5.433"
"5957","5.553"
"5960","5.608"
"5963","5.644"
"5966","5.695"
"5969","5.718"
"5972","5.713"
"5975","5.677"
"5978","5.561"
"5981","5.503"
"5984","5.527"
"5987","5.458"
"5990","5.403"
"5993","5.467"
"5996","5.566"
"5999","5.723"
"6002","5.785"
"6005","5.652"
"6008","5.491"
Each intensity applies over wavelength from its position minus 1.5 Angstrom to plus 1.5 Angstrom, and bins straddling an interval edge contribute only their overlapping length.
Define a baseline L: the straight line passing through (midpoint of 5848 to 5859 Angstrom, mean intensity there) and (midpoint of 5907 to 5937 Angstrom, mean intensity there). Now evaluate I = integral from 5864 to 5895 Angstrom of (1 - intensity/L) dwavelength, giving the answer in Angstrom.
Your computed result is 1.2 Angstrom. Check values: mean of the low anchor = 5.41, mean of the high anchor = 5.53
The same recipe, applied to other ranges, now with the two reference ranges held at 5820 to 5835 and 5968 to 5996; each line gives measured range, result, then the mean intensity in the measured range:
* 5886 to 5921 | 3.1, 5.12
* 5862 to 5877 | 0.0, 5.63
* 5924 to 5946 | 0.1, 5.55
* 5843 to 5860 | 0.5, 5.48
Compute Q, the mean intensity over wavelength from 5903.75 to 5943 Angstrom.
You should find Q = 5.52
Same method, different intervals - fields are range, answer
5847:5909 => 5.23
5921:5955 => 5.53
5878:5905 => 4.89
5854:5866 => 5.4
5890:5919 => 5.1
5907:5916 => 5.42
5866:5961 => 5.36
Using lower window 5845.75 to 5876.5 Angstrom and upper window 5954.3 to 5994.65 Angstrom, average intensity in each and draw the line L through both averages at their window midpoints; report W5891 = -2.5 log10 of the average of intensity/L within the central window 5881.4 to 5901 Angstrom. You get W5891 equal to 0.156 mag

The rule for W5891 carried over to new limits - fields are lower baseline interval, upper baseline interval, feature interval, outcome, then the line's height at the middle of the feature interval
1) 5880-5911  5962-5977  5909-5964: -0.042 mag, 5.35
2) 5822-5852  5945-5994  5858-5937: 0.061 mag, 5.62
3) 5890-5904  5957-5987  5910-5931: -0.121 mag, 5.01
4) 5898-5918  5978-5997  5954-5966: -0.035 mag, 5.41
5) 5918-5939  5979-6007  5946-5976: -0.006 mag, 5.56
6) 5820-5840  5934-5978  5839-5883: 0.028 mag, 5.66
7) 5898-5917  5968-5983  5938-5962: -0.017 mag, 5.48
